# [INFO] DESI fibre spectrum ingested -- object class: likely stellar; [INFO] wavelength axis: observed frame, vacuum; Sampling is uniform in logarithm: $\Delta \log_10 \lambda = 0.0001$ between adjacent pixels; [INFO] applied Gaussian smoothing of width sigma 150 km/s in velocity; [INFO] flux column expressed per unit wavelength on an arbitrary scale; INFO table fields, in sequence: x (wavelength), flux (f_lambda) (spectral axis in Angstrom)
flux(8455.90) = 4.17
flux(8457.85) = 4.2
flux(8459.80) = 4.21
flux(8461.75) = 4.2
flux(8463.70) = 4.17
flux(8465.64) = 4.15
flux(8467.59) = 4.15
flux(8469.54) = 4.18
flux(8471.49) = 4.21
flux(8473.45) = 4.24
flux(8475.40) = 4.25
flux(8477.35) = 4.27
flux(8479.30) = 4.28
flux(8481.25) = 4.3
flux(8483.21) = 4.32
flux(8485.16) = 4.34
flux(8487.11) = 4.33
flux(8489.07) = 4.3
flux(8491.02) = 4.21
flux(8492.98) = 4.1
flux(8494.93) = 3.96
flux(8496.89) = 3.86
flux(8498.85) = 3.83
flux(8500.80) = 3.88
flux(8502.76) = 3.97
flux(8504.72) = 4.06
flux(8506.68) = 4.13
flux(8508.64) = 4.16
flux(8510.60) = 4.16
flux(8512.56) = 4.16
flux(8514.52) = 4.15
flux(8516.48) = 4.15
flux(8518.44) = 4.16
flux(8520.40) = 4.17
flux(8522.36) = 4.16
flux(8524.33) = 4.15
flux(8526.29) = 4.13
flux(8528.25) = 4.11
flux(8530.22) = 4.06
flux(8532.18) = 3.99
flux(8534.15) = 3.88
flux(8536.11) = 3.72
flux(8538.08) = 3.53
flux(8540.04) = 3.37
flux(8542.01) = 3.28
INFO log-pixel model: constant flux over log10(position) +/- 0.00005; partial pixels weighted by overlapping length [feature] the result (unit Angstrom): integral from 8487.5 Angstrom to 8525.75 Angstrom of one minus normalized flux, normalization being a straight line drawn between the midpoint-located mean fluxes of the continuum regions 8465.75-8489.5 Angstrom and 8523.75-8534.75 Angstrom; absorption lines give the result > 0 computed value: 0.5 Angstrom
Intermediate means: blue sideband 4.26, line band 4.09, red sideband 4.06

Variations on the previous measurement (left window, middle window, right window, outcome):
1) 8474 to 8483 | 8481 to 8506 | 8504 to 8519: 0.7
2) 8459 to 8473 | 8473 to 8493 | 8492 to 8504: -1.1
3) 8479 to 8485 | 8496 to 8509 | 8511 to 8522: 0.7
